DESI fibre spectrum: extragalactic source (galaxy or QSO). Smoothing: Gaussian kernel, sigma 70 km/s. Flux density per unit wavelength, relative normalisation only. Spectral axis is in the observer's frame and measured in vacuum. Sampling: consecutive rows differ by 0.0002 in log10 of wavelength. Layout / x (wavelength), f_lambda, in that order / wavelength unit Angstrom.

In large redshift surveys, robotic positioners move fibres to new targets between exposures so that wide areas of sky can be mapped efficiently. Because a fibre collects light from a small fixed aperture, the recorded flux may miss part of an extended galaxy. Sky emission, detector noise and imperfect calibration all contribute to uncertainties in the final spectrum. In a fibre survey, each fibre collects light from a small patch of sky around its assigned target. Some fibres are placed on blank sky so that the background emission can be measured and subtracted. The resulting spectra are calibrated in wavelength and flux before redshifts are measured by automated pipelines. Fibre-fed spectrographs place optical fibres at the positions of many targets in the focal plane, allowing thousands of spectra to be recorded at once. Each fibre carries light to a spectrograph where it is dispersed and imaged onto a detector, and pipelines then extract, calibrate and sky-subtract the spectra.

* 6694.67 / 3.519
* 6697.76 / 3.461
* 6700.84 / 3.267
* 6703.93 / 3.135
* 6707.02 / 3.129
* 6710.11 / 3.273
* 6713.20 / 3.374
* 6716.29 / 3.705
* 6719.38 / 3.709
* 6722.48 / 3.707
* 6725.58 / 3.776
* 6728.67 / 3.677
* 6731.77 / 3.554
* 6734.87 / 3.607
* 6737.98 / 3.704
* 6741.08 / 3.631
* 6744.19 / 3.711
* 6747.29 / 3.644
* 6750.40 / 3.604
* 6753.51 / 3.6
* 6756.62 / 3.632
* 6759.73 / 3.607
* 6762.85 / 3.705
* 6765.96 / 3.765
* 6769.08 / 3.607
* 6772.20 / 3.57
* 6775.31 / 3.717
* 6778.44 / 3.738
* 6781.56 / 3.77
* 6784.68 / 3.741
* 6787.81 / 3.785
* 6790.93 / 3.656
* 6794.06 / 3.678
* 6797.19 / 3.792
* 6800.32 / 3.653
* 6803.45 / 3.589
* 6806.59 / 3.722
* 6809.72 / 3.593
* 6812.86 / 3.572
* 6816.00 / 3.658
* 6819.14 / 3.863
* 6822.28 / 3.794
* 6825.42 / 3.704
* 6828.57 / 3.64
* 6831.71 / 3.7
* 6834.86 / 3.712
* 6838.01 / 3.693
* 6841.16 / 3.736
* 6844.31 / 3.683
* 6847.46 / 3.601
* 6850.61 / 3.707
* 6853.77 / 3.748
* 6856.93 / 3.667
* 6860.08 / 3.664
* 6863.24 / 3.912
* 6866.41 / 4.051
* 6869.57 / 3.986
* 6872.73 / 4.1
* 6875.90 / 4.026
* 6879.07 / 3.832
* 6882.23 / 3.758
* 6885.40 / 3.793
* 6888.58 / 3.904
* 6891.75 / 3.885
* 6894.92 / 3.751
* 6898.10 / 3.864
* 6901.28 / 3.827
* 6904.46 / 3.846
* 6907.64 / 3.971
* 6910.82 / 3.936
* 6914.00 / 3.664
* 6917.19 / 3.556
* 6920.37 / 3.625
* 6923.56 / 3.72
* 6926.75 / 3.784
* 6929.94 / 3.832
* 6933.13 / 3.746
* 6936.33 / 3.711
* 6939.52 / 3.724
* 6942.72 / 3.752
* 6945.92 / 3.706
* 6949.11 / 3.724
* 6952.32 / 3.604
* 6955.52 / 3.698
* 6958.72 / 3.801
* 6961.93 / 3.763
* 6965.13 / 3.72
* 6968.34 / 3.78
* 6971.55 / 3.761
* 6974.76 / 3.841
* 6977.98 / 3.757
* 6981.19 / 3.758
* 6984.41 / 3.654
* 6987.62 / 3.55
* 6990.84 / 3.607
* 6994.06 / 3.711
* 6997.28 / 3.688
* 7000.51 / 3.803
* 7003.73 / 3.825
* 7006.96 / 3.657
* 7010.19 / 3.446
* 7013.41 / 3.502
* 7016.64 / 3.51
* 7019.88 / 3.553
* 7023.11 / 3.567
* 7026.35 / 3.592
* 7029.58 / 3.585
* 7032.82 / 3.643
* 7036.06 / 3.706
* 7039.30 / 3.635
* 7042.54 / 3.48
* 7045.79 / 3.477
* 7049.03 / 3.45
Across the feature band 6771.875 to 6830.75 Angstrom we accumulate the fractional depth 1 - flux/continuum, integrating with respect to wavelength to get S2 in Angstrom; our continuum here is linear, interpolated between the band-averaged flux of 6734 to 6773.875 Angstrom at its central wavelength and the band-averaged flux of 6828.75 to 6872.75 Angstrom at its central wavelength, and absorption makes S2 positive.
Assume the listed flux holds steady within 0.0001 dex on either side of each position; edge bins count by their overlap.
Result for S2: 0.1 Angstrom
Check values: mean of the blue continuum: 3.65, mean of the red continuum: 3.77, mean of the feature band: 3.7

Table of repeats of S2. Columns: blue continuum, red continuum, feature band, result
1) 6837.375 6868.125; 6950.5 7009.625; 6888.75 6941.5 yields -0.68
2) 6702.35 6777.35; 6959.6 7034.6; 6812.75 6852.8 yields -0.95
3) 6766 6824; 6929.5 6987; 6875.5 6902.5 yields -0.89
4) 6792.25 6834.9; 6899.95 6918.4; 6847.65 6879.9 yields -0.93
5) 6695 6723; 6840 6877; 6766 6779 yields -0.28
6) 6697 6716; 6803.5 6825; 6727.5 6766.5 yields -2.29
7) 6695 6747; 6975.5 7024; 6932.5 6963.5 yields -0.85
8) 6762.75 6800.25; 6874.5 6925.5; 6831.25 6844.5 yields 0.17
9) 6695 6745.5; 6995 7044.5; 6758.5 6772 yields -0.47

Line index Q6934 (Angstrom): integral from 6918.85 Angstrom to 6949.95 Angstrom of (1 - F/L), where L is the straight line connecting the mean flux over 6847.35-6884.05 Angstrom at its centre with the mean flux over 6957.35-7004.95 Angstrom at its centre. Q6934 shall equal 0.4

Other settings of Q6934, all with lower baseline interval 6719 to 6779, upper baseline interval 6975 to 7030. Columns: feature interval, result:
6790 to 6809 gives -0.1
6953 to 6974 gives -0.6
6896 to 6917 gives -1.0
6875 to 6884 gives -0.5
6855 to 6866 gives -0.4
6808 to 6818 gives 0.1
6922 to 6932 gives -0.4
